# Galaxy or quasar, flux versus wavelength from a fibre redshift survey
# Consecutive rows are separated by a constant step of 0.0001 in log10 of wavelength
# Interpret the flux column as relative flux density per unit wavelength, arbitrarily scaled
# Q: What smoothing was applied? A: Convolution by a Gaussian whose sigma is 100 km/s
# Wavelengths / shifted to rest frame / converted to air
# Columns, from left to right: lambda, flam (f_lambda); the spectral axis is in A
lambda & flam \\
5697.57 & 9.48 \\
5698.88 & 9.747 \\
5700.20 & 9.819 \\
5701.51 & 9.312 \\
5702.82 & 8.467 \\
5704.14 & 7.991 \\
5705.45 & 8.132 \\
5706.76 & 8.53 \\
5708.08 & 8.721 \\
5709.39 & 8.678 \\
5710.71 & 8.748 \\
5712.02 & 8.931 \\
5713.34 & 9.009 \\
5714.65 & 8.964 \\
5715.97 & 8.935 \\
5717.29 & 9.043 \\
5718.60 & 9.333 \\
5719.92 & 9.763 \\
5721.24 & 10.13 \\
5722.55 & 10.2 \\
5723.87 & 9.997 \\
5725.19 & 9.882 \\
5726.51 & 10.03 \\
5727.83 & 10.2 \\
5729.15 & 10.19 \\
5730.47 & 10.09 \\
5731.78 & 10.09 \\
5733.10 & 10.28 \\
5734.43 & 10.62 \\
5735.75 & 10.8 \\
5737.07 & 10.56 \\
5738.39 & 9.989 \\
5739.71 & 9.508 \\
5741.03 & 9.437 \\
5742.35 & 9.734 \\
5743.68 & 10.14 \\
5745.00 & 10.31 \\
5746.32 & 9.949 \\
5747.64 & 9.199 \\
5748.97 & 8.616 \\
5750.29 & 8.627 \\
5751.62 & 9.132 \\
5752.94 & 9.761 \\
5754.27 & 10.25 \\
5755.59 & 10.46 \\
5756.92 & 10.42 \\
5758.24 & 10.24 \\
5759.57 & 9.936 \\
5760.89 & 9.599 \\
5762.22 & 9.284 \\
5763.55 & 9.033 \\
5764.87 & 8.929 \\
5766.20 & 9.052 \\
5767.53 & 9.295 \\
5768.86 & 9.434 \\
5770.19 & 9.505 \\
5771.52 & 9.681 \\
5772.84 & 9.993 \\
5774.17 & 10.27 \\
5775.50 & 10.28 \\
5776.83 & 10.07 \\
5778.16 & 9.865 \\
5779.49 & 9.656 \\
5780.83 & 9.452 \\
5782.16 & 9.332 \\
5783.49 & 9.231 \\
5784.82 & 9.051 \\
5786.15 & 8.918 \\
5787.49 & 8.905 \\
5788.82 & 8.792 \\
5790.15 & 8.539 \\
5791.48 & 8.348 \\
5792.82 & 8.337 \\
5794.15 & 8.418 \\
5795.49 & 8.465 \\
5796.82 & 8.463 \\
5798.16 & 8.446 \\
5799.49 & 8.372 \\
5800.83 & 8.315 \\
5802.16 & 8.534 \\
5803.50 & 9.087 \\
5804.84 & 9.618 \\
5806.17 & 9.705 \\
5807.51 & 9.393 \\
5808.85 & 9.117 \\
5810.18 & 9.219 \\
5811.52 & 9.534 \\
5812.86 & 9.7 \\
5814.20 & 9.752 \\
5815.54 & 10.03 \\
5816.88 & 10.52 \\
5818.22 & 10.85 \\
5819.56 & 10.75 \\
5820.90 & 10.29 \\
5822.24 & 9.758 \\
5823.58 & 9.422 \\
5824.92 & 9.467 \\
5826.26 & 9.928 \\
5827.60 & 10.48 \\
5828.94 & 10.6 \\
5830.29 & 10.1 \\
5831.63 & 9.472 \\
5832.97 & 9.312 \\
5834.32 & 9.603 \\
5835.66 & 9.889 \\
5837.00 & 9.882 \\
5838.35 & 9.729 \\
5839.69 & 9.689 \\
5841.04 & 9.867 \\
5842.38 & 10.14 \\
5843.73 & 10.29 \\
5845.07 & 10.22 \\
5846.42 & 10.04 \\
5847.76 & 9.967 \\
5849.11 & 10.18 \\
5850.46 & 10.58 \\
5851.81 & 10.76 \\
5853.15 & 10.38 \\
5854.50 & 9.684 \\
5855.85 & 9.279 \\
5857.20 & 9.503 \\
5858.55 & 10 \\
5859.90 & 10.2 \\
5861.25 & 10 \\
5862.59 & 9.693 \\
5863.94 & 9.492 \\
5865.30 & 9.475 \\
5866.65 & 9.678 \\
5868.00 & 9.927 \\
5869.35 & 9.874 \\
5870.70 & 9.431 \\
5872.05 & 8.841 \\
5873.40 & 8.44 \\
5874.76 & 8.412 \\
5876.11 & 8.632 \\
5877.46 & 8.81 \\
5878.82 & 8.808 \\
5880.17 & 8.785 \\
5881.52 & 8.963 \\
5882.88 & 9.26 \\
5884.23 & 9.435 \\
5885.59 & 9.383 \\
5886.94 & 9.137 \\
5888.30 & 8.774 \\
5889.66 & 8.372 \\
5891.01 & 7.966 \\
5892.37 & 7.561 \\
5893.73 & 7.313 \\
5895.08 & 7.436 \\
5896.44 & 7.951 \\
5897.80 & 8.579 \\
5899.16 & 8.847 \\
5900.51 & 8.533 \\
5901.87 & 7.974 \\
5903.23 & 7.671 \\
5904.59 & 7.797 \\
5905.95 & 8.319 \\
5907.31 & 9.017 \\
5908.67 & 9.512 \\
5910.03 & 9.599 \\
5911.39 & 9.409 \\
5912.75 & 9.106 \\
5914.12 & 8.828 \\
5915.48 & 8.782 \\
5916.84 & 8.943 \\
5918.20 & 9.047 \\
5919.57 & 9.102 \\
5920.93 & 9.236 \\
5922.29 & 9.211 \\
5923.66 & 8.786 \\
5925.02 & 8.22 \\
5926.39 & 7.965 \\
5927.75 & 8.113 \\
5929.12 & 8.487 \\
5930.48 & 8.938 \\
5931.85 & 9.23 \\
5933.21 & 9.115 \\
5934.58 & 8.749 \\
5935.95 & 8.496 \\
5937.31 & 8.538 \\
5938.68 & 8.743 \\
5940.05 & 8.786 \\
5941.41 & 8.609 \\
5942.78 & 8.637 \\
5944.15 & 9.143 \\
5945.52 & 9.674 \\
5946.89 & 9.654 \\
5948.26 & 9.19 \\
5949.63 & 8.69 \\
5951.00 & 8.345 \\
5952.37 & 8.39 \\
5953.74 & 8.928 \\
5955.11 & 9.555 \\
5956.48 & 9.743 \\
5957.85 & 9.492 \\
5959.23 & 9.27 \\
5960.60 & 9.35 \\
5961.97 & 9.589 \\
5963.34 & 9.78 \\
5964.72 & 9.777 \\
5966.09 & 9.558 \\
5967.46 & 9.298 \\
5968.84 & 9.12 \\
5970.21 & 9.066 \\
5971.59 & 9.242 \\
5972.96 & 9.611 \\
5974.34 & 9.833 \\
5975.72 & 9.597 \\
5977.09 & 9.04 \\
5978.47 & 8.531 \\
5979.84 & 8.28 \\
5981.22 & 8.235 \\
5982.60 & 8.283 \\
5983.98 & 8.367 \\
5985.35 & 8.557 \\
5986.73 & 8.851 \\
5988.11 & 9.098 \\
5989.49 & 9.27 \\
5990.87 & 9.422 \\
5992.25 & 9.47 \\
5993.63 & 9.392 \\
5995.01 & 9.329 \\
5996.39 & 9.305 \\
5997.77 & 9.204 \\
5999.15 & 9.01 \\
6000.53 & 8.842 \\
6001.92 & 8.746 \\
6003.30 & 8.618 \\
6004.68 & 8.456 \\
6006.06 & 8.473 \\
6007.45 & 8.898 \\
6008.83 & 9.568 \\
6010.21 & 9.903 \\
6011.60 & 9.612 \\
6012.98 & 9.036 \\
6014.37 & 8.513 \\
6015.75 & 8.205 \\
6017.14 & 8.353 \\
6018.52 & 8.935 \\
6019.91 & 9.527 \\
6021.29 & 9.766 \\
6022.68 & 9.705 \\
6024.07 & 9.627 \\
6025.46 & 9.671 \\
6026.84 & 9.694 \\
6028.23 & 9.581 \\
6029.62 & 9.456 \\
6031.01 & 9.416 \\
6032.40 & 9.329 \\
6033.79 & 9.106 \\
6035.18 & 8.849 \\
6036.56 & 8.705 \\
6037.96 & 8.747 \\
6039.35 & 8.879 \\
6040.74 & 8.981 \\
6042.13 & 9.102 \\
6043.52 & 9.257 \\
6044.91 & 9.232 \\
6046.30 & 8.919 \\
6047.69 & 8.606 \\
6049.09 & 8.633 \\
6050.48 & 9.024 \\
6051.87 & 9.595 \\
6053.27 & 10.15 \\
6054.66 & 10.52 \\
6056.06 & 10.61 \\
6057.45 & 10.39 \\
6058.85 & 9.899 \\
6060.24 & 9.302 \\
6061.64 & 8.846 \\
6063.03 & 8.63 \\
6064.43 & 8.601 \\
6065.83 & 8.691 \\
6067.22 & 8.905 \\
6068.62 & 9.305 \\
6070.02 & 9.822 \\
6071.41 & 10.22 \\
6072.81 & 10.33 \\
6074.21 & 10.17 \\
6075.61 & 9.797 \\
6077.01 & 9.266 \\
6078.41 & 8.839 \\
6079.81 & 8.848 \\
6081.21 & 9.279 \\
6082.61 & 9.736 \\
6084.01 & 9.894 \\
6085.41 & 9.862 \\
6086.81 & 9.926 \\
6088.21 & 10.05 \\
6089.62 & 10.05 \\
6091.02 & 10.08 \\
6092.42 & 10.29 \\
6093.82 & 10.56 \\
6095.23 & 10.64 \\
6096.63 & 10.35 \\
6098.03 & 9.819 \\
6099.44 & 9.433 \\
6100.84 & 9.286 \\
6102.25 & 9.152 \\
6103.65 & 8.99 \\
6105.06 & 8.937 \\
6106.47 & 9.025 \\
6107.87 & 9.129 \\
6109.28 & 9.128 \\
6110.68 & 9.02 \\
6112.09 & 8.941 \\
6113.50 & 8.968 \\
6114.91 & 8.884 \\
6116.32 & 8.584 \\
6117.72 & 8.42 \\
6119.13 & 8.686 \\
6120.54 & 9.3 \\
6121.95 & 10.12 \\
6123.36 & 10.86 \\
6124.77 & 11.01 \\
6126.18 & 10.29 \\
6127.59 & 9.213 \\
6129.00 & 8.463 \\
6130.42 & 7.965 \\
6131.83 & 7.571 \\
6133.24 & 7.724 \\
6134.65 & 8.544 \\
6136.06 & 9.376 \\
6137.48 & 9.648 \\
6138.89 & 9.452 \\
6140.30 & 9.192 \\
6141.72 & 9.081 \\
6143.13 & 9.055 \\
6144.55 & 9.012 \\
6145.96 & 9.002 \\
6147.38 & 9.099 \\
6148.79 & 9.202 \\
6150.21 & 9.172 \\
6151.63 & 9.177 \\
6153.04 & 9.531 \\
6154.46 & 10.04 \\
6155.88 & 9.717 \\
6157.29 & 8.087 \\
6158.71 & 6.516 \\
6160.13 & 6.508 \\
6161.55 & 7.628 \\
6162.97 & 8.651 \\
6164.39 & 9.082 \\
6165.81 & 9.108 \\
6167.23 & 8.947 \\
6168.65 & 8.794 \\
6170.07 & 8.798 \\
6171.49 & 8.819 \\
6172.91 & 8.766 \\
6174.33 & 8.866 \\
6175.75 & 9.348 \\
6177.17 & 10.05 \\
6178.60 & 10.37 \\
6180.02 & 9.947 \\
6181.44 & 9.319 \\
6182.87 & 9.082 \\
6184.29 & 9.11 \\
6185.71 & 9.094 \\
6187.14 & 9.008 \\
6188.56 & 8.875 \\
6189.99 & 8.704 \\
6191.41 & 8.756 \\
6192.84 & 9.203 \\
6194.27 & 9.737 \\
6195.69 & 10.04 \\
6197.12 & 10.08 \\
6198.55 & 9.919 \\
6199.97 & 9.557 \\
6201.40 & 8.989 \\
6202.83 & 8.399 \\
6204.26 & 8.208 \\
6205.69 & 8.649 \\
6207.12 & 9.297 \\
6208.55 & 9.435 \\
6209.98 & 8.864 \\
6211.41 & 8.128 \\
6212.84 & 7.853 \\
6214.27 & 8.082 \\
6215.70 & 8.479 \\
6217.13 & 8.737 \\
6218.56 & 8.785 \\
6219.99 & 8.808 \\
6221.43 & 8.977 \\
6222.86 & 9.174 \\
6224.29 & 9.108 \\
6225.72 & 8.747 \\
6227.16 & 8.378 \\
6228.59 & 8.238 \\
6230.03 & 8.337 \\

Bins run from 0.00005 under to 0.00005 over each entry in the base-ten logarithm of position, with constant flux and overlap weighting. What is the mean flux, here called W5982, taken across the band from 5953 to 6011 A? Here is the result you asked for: 9.14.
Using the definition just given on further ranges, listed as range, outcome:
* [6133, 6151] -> 9.08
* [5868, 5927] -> 8.71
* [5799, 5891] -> 9.59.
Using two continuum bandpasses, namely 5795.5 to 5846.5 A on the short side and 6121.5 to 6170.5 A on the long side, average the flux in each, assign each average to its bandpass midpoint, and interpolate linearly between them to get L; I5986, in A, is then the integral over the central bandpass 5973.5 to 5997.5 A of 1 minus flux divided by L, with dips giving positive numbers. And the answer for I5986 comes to 0.78 A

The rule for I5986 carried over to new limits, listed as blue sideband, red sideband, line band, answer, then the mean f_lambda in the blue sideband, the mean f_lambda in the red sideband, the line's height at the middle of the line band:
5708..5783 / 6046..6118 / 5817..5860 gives -1.73 A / 9.68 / 9.48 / 9.63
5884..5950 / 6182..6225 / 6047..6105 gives -4.98 A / 8.7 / 8.97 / 8.85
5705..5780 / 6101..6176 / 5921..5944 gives 1.54 A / 9.65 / 8.95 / 9.31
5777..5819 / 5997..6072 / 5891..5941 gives 3.23 A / 9.17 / 9.22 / 9.19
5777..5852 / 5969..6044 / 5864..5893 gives 1.31 A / 9.54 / 9.08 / 9.39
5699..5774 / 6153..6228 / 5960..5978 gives -0.40 A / 9.56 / 8.92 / 9.23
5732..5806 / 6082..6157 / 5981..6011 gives 1.30 A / 9.43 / 9.36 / 9.39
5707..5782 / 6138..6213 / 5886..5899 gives 1.75 A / 9.67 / 9.02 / 9.45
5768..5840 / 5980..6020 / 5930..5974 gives -0.39 A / 9.47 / 8.93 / 9.06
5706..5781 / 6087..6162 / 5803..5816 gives 0.09 A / 9.66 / 9.18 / 9.58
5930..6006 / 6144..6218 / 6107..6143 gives -0.48 A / 9.05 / 8.96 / 8.98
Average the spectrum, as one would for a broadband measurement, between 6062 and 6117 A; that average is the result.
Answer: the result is 9.47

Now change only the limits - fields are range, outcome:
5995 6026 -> 9.09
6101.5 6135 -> 9.04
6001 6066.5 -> 9.2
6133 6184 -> 8.98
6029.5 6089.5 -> 9.39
